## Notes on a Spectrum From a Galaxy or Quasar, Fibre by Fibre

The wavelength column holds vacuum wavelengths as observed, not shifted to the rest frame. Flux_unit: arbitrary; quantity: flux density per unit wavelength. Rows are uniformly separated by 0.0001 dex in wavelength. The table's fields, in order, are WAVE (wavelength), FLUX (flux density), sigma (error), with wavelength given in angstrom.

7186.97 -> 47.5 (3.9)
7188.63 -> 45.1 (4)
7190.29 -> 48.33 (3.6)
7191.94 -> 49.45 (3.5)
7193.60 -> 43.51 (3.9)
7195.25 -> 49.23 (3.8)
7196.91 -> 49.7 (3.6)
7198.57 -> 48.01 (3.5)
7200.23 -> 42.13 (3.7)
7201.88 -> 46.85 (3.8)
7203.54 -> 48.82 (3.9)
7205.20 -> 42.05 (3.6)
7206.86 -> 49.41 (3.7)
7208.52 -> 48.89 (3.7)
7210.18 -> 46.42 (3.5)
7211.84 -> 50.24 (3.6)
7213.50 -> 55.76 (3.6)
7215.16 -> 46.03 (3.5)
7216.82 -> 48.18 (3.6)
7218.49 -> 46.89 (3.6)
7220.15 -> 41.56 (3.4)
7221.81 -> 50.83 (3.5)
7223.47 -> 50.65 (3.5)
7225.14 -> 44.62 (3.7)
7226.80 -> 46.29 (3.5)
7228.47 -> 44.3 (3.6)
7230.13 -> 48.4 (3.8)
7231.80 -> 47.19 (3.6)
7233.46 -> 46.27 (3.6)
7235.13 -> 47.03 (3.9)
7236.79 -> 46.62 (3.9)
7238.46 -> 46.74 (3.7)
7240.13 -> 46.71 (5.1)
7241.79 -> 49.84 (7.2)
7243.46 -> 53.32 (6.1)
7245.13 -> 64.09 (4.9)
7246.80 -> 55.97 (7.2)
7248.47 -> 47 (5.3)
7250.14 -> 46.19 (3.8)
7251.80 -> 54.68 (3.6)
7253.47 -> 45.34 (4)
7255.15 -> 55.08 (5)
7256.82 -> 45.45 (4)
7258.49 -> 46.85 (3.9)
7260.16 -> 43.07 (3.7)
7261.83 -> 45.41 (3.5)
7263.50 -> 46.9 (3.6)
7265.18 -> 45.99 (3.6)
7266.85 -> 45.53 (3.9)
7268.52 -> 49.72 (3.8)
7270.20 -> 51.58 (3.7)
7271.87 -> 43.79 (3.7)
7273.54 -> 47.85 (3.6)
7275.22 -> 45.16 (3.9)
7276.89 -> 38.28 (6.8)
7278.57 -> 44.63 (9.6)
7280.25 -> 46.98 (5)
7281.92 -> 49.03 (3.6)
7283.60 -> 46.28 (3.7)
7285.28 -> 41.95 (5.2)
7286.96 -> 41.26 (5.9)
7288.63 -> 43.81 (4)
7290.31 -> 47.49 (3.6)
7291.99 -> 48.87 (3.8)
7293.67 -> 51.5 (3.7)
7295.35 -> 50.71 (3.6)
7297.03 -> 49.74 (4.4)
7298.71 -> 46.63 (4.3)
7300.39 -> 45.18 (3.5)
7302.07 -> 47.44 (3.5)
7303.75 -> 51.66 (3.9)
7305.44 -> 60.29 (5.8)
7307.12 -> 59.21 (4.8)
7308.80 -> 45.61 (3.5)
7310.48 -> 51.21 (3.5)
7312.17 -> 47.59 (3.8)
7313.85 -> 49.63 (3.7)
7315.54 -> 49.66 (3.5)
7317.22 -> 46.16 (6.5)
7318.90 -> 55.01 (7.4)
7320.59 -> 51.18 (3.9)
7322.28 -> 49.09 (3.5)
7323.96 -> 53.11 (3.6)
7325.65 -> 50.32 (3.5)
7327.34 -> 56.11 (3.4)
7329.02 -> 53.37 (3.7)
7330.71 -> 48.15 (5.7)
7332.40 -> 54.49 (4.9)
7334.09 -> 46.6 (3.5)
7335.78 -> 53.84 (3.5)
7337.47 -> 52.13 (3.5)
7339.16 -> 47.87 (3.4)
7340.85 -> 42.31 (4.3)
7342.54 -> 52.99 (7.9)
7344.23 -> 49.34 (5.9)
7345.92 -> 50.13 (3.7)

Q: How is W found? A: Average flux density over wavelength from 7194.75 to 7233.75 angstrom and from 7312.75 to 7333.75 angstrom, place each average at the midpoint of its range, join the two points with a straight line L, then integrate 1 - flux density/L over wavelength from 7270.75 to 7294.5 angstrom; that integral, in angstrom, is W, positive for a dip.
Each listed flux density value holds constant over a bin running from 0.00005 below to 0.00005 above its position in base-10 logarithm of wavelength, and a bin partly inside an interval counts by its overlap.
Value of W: 2.0 angstrom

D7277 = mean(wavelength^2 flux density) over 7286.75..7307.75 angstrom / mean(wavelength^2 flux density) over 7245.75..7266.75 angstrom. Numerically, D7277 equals 1.04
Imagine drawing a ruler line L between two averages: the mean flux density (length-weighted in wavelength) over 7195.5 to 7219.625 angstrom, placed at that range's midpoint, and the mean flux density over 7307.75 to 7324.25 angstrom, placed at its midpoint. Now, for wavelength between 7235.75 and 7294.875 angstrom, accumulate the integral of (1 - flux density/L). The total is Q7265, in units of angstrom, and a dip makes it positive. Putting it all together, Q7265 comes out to 1.4 angstrom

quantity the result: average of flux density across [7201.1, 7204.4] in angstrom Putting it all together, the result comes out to 47.8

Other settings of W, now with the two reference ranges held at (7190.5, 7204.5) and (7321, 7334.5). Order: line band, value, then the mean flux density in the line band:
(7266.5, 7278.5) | 0.9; 45.9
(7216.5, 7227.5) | 0.2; 46.9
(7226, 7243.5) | 0.4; 47.3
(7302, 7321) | -0.1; 51.4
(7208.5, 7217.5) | -0.3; 49.3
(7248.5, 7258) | 0.0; 49.1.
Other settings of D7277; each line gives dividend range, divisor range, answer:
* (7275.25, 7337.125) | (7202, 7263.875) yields 1.04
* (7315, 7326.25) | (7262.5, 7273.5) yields 1.09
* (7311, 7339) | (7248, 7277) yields 1.10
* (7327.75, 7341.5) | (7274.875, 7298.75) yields 1.10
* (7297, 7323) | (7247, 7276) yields 1.07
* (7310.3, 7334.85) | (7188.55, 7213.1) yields 1.11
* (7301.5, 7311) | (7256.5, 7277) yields 1.16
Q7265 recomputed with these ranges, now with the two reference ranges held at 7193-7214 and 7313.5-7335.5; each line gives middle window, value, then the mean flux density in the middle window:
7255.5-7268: 0.8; 46.1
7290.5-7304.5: 0.4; 48.9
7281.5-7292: 1.0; 45.1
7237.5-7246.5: -0.6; 52.3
